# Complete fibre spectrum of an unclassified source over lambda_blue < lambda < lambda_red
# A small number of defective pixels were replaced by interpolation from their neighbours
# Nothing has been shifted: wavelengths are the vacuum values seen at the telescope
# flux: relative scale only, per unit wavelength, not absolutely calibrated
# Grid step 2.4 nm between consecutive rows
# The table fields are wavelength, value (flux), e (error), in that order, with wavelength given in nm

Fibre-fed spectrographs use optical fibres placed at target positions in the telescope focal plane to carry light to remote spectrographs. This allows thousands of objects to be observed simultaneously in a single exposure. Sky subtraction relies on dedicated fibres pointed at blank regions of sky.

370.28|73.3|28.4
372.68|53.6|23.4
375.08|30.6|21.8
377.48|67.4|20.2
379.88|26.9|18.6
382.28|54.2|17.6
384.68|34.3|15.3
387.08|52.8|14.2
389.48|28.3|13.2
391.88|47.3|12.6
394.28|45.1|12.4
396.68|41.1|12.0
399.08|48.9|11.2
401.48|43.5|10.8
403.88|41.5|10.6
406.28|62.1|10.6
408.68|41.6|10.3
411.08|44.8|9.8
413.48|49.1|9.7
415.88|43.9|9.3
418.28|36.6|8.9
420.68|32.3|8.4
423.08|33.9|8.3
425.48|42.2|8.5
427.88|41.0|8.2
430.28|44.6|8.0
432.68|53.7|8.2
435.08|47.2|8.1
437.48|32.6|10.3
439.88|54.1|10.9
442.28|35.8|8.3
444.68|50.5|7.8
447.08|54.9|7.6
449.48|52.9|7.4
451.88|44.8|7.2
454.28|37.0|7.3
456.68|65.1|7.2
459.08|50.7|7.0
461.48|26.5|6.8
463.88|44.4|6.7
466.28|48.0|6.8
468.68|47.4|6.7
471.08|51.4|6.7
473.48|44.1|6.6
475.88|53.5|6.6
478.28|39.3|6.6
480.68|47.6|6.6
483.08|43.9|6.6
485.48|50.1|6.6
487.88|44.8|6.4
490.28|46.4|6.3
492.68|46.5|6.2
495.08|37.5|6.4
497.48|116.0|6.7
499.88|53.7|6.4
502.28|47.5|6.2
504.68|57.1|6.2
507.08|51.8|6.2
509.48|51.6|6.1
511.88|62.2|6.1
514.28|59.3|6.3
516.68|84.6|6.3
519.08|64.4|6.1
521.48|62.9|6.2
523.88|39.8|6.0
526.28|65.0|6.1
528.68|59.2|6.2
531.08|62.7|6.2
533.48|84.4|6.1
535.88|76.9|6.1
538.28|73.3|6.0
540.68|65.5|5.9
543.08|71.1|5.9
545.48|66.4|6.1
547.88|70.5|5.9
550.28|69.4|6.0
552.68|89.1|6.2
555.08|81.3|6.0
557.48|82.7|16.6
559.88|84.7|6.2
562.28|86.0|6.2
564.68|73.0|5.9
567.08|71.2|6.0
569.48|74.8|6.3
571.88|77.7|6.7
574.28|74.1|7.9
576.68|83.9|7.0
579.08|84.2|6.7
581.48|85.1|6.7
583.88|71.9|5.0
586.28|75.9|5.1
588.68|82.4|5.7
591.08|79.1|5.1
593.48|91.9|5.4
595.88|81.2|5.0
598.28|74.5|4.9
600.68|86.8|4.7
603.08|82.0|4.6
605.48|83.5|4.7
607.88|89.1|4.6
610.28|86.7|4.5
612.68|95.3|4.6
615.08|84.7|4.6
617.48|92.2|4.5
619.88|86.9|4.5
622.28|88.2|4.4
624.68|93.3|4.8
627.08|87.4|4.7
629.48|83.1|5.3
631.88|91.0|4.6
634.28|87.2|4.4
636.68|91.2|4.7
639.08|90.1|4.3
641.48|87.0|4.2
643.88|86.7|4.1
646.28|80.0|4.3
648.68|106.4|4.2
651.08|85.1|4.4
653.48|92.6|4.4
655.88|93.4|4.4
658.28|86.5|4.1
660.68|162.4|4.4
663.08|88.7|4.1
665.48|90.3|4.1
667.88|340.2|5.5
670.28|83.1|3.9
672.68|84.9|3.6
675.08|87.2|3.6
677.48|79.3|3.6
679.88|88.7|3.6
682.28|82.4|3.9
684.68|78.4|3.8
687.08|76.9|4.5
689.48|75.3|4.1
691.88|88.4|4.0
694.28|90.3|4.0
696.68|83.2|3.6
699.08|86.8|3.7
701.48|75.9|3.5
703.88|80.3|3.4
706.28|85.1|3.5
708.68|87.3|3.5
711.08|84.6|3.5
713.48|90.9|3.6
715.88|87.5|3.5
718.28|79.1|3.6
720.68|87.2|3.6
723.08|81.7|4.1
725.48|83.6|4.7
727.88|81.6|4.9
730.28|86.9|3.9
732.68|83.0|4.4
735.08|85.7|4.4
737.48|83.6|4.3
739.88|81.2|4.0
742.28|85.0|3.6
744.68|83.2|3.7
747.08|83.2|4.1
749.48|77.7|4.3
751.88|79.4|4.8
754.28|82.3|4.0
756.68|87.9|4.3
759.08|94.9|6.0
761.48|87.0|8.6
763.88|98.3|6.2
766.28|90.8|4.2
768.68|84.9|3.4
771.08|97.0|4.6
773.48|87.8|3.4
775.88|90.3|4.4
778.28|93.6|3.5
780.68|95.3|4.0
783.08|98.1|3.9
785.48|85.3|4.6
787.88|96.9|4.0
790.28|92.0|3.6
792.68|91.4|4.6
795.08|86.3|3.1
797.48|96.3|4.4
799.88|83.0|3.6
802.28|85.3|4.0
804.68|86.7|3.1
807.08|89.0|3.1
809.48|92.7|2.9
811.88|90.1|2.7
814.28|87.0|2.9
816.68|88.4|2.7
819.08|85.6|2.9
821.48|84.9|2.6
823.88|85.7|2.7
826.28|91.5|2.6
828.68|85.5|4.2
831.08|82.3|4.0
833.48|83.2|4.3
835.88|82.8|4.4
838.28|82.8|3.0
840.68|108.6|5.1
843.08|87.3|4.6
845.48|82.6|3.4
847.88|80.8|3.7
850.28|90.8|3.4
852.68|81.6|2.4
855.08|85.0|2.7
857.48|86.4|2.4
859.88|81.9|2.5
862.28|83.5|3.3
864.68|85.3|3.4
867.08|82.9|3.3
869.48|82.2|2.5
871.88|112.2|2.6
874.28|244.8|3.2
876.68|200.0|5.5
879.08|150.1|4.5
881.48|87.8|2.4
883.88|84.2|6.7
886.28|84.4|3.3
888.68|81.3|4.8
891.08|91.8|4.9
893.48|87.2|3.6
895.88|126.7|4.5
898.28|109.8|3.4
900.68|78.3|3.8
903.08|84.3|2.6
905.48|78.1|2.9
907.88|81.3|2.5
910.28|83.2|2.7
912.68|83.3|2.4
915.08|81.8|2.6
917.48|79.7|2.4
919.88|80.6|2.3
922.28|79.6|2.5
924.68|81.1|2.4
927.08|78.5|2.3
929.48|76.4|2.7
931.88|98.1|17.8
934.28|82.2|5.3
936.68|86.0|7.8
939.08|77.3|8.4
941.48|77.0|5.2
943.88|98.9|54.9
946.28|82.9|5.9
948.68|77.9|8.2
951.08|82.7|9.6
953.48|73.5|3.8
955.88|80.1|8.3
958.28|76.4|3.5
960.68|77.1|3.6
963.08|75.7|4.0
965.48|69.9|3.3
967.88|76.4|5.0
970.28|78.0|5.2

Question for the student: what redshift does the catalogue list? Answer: 0.333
